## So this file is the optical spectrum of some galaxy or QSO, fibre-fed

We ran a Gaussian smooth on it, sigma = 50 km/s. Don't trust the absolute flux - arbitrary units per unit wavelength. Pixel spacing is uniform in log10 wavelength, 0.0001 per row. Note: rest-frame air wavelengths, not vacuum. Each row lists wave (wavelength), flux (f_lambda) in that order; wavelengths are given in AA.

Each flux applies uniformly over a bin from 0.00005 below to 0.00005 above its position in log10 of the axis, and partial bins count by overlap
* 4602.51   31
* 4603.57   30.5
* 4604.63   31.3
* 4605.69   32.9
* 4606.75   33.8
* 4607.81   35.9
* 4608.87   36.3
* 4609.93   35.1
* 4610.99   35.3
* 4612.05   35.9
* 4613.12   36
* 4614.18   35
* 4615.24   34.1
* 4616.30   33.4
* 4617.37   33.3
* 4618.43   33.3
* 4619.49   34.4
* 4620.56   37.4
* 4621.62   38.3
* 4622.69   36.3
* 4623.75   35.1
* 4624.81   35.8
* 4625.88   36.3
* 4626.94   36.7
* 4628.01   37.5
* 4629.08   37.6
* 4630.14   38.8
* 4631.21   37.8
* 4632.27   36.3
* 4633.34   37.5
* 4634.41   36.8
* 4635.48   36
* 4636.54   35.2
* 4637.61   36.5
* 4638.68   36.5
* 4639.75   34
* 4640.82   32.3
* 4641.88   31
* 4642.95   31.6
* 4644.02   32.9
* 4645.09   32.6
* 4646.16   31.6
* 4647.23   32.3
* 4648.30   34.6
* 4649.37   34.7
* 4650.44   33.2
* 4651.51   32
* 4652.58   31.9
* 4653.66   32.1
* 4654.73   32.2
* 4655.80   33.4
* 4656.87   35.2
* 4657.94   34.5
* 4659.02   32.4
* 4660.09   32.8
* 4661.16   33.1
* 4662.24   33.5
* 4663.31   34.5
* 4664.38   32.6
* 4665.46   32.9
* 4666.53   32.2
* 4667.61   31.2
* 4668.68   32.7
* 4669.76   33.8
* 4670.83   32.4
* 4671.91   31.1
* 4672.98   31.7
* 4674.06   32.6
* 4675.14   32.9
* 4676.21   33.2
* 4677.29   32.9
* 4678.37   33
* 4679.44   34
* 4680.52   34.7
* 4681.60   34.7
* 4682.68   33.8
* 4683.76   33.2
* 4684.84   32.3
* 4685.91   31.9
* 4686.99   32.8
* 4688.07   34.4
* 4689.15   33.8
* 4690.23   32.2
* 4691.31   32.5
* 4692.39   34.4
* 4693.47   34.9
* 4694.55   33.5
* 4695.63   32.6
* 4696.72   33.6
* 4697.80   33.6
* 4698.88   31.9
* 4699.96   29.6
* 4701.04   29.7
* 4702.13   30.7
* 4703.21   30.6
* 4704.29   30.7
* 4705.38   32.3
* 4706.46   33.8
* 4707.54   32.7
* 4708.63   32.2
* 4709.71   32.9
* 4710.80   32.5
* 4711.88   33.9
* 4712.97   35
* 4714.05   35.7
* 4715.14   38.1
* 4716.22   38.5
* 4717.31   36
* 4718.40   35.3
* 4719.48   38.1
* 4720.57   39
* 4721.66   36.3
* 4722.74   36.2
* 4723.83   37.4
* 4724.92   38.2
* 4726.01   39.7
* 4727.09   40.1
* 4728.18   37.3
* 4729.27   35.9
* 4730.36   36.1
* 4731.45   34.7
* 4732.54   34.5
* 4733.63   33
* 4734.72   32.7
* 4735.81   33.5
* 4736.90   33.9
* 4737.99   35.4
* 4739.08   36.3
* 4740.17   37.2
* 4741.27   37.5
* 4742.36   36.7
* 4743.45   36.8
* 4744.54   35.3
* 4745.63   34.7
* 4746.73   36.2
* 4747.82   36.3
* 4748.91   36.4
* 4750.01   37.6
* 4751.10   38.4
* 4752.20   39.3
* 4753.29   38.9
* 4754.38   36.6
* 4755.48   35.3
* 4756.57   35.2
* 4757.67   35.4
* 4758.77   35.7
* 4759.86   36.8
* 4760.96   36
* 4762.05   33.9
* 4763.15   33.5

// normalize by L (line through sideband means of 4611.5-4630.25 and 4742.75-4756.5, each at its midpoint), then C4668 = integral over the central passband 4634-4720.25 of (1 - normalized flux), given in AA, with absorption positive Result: 6.8 AA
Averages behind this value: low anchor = 35.8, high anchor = 36.8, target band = 33.4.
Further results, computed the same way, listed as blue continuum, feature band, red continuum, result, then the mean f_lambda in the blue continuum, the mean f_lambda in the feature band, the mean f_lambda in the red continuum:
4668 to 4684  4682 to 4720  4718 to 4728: 2.35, 33.1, 33.4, 37.9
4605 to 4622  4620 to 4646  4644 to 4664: -1.17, 35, 35.6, 33.1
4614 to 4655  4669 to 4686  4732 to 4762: 1.05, 34.8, 33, 36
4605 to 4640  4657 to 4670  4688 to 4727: 0.74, 35.8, 33.1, 34.3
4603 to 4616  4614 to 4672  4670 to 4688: -0.95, 34.3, 34.3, 33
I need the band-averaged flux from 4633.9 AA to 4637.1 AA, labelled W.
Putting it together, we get 36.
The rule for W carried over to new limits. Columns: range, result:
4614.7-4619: 33.6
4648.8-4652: 33.4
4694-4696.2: 33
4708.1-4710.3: 32.5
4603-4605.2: 30.9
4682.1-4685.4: 33.1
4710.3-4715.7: 35.1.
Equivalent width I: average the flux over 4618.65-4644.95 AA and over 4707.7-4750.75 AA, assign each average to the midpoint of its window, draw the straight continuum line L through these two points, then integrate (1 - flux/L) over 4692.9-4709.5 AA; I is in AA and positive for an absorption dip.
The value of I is 1.7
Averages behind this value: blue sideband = 35.7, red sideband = 36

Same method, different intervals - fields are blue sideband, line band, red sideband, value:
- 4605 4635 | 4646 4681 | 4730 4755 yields 2.8 AA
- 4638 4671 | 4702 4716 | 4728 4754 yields 0.6 AA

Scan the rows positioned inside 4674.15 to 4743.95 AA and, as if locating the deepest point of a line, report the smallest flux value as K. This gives 29.6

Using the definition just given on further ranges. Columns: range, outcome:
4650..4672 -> 31.1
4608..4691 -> 31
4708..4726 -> 32.2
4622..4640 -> 34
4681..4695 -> 31.9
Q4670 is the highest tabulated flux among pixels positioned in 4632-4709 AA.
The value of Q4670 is 37.5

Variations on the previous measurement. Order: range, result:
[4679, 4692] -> 34.7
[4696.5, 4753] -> 40.1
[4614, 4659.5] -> 38.8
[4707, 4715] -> 35.7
